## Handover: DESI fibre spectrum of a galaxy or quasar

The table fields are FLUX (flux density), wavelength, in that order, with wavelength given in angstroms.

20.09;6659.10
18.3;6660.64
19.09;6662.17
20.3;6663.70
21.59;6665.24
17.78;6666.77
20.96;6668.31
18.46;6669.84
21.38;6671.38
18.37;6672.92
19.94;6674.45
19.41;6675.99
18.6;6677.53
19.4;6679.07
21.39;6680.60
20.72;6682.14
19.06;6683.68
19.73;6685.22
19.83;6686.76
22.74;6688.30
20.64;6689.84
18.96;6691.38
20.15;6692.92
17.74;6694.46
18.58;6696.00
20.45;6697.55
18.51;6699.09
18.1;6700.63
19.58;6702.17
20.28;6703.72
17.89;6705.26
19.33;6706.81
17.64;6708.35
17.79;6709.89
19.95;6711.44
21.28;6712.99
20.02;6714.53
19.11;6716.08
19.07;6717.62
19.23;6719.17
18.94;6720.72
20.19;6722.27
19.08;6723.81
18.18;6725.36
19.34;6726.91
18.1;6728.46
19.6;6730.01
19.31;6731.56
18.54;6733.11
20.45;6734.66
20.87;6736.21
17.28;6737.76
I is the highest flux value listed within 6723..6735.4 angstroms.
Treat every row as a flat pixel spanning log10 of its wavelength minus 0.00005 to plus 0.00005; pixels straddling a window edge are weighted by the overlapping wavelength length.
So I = 20.45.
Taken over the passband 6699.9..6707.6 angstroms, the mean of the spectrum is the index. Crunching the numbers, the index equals 19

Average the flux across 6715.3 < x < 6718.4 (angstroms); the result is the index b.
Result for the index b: 19.1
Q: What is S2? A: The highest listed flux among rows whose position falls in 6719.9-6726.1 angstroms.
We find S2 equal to 20.19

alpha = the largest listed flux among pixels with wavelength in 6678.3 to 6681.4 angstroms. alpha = 21.39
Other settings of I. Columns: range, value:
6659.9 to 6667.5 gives 21.59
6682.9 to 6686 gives 19.73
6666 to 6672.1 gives 21.38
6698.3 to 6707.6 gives 20.28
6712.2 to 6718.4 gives 21.28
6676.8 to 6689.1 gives 22.74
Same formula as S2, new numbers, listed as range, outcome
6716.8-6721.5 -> 19.23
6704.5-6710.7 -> 19.33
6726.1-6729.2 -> 19.34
